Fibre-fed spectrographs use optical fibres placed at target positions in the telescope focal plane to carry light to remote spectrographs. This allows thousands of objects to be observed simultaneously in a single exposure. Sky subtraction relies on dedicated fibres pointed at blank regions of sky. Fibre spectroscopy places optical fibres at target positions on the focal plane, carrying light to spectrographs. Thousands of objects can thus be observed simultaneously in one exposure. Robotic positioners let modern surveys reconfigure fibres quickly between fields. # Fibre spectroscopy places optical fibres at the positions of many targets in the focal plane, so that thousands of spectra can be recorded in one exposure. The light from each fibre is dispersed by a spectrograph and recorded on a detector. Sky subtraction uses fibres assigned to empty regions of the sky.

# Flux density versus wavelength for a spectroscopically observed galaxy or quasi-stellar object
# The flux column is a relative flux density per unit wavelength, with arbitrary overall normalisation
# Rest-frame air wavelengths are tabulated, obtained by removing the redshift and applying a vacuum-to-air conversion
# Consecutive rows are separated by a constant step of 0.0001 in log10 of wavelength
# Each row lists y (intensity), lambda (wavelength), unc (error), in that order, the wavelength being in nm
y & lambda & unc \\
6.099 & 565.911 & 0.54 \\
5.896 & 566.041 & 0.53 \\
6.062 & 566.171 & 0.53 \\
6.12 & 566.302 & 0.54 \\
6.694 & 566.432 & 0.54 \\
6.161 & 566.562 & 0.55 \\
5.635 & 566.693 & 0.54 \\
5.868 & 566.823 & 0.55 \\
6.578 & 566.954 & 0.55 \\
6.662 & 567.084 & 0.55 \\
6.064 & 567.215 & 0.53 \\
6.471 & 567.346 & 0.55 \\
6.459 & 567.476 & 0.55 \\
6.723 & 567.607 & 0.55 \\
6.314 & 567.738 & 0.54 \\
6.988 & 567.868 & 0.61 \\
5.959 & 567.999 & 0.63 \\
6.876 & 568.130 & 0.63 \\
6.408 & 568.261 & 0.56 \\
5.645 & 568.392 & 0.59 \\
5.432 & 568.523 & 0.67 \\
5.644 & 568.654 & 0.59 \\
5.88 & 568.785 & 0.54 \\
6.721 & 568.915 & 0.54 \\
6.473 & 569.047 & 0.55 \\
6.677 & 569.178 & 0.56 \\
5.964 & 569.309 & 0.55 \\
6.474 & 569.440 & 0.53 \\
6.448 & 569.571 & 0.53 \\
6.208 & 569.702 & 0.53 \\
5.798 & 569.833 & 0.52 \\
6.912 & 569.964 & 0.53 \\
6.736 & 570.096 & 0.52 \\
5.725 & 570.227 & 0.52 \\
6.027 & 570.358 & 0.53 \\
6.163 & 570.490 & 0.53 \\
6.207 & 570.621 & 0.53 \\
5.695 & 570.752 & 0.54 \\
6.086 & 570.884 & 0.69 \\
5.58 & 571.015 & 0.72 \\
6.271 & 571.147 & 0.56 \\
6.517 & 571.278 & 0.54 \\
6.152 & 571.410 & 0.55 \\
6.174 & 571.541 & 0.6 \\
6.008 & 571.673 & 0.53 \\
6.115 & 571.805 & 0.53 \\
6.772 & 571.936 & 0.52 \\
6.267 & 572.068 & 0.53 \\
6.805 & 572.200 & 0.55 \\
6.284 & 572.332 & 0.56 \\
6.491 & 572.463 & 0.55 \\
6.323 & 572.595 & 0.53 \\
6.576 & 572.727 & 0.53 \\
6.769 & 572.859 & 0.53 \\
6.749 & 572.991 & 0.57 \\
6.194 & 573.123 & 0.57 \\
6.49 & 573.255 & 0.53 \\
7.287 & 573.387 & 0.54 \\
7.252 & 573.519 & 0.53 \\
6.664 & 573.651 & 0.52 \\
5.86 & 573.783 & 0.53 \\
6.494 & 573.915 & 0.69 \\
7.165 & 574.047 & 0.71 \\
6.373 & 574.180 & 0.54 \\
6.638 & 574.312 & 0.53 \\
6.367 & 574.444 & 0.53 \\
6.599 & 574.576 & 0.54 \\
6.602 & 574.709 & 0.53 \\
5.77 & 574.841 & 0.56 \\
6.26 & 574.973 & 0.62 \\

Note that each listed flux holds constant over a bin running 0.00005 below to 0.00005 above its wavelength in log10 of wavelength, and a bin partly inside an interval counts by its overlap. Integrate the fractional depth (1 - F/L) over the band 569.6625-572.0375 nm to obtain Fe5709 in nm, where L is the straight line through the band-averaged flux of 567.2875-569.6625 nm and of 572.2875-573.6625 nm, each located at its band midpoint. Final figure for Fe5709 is 0.11 nm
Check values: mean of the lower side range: 6.31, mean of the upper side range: 6.65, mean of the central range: 6.18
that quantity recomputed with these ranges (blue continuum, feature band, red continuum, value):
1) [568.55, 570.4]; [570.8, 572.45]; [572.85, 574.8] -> 0.046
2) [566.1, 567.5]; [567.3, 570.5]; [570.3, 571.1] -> -0.101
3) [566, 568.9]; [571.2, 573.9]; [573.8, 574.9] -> -0.032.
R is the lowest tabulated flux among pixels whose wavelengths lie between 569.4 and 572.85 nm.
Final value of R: 5.58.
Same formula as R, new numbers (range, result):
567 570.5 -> 5.432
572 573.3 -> 6.194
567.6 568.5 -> 5.645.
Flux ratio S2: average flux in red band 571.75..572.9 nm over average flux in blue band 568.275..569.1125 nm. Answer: 1.08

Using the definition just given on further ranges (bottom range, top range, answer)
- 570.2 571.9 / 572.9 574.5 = 1.09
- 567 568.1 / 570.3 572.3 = 0.96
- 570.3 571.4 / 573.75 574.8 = 1.07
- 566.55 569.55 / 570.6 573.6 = 1.02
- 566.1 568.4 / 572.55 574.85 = 1.04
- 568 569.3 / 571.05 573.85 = 1.05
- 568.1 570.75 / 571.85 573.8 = 1.06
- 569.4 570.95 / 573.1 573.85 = 1.07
